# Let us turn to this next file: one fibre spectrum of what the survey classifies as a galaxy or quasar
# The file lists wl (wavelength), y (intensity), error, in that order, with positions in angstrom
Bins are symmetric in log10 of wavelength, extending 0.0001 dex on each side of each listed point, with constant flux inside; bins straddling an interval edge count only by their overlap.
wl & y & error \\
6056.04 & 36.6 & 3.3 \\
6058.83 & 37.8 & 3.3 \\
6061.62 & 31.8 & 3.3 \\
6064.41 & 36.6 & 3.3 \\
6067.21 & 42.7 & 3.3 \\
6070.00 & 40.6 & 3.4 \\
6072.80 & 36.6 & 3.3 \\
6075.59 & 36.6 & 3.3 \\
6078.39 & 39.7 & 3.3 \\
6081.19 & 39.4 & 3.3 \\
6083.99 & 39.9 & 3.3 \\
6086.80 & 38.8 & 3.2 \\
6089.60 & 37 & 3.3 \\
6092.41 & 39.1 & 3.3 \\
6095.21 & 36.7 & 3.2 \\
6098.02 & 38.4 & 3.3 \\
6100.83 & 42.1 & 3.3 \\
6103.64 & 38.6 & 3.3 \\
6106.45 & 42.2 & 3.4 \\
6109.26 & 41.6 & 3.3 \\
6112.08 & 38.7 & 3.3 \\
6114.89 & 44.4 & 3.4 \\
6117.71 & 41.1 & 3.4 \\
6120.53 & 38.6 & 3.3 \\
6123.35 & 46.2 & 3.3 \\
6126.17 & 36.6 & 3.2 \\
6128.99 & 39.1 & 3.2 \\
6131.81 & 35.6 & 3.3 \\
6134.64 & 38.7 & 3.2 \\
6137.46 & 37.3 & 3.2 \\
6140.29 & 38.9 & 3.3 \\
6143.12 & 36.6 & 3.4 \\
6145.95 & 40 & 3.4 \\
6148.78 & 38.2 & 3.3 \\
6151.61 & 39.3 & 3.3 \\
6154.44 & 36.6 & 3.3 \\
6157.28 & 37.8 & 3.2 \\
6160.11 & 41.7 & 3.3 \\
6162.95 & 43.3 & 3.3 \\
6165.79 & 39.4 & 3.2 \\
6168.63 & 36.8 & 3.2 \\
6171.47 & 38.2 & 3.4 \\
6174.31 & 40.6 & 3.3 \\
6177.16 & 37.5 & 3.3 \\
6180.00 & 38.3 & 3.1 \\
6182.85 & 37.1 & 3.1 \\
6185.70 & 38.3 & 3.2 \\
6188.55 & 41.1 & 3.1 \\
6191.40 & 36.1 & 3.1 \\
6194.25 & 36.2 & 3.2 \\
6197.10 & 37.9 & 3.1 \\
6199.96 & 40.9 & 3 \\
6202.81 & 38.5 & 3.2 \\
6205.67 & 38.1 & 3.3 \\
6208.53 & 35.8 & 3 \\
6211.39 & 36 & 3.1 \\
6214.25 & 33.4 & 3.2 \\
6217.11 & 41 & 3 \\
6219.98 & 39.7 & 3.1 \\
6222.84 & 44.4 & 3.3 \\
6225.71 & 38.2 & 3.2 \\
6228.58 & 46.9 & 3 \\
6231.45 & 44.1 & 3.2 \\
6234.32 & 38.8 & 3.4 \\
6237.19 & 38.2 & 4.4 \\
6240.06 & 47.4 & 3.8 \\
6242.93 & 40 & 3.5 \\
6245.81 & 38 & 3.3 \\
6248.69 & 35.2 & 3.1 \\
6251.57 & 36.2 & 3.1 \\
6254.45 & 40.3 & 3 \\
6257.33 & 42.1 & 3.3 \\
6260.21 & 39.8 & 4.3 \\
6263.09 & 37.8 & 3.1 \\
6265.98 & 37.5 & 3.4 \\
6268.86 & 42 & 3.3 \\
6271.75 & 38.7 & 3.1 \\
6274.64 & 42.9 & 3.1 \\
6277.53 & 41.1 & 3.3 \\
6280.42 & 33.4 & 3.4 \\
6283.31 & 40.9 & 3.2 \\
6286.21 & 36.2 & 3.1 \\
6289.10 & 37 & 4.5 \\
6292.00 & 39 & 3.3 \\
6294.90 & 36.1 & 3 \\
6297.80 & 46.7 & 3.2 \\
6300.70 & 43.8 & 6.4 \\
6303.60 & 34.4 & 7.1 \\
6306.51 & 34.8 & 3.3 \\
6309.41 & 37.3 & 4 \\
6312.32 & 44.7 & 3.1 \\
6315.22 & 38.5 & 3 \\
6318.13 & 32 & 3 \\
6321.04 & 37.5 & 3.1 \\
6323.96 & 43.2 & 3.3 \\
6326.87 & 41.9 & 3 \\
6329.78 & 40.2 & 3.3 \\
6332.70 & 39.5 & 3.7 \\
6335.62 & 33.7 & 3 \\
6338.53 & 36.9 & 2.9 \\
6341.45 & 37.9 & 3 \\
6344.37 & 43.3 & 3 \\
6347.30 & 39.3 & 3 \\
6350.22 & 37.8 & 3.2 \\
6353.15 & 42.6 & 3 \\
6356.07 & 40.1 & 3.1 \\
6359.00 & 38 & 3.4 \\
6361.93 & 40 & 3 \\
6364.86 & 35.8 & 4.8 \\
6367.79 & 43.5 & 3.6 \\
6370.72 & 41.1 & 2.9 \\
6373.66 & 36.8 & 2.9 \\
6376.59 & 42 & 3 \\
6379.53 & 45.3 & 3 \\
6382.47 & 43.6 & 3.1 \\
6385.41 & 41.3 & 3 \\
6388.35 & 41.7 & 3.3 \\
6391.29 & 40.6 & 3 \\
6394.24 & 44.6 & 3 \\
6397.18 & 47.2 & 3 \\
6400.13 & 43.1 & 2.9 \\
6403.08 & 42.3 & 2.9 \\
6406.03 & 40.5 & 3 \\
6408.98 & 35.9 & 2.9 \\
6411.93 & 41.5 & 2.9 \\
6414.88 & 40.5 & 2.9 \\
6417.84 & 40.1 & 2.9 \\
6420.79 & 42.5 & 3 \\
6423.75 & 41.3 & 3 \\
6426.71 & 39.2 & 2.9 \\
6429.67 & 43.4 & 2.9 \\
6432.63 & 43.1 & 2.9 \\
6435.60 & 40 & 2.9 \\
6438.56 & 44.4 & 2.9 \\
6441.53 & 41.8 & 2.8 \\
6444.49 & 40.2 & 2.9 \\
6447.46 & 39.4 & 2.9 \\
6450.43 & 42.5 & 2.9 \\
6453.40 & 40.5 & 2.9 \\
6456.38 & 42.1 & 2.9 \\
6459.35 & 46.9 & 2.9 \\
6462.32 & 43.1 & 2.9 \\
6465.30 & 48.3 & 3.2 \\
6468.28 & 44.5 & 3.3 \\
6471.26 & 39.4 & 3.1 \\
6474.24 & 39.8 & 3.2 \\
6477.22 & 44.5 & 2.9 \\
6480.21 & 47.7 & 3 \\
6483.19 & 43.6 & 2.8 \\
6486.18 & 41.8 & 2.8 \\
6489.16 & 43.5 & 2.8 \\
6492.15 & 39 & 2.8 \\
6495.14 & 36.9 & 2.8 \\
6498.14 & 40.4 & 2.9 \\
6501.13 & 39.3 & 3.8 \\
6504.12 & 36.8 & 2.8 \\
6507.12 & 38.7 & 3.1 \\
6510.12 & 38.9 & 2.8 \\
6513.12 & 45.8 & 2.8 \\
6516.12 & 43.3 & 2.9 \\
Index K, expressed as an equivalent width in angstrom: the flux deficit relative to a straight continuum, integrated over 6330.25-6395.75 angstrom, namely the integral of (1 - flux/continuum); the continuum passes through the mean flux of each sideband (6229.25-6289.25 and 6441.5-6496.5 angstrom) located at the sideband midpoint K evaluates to 1.2 angstrom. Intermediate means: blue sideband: 39.6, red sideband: 42.4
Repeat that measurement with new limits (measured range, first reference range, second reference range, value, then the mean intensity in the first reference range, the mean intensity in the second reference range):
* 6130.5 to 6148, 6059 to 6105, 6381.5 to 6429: 0.5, 38.4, 41.6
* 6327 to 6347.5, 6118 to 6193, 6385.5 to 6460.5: 1.0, 38.8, 41.8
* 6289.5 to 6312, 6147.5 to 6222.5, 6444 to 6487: 0.7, 38.5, 43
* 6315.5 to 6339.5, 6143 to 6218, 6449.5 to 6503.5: 1.3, 38.3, 42.3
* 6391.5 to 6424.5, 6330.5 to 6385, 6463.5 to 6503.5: -0.8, 39.9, 42.1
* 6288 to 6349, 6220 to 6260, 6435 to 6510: 3.1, 40.7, 41.8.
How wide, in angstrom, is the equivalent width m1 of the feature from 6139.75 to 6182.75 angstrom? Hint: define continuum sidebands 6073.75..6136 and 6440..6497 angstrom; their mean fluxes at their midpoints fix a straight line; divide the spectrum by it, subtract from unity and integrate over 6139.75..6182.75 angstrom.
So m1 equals 1.2 angstrom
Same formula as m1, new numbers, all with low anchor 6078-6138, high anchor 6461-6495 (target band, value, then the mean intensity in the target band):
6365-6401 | -0.2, 42.3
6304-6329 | 1.7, 38.6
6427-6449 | 0.5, 41.6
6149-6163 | 0.3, 39.3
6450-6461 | -0.1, 43.1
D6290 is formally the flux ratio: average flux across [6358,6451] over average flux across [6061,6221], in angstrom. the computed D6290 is 1.07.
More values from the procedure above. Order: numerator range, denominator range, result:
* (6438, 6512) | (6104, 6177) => 1.06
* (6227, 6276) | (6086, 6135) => 1.02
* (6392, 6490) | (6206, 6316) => 1.08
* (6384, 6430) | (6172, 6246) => 1.06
